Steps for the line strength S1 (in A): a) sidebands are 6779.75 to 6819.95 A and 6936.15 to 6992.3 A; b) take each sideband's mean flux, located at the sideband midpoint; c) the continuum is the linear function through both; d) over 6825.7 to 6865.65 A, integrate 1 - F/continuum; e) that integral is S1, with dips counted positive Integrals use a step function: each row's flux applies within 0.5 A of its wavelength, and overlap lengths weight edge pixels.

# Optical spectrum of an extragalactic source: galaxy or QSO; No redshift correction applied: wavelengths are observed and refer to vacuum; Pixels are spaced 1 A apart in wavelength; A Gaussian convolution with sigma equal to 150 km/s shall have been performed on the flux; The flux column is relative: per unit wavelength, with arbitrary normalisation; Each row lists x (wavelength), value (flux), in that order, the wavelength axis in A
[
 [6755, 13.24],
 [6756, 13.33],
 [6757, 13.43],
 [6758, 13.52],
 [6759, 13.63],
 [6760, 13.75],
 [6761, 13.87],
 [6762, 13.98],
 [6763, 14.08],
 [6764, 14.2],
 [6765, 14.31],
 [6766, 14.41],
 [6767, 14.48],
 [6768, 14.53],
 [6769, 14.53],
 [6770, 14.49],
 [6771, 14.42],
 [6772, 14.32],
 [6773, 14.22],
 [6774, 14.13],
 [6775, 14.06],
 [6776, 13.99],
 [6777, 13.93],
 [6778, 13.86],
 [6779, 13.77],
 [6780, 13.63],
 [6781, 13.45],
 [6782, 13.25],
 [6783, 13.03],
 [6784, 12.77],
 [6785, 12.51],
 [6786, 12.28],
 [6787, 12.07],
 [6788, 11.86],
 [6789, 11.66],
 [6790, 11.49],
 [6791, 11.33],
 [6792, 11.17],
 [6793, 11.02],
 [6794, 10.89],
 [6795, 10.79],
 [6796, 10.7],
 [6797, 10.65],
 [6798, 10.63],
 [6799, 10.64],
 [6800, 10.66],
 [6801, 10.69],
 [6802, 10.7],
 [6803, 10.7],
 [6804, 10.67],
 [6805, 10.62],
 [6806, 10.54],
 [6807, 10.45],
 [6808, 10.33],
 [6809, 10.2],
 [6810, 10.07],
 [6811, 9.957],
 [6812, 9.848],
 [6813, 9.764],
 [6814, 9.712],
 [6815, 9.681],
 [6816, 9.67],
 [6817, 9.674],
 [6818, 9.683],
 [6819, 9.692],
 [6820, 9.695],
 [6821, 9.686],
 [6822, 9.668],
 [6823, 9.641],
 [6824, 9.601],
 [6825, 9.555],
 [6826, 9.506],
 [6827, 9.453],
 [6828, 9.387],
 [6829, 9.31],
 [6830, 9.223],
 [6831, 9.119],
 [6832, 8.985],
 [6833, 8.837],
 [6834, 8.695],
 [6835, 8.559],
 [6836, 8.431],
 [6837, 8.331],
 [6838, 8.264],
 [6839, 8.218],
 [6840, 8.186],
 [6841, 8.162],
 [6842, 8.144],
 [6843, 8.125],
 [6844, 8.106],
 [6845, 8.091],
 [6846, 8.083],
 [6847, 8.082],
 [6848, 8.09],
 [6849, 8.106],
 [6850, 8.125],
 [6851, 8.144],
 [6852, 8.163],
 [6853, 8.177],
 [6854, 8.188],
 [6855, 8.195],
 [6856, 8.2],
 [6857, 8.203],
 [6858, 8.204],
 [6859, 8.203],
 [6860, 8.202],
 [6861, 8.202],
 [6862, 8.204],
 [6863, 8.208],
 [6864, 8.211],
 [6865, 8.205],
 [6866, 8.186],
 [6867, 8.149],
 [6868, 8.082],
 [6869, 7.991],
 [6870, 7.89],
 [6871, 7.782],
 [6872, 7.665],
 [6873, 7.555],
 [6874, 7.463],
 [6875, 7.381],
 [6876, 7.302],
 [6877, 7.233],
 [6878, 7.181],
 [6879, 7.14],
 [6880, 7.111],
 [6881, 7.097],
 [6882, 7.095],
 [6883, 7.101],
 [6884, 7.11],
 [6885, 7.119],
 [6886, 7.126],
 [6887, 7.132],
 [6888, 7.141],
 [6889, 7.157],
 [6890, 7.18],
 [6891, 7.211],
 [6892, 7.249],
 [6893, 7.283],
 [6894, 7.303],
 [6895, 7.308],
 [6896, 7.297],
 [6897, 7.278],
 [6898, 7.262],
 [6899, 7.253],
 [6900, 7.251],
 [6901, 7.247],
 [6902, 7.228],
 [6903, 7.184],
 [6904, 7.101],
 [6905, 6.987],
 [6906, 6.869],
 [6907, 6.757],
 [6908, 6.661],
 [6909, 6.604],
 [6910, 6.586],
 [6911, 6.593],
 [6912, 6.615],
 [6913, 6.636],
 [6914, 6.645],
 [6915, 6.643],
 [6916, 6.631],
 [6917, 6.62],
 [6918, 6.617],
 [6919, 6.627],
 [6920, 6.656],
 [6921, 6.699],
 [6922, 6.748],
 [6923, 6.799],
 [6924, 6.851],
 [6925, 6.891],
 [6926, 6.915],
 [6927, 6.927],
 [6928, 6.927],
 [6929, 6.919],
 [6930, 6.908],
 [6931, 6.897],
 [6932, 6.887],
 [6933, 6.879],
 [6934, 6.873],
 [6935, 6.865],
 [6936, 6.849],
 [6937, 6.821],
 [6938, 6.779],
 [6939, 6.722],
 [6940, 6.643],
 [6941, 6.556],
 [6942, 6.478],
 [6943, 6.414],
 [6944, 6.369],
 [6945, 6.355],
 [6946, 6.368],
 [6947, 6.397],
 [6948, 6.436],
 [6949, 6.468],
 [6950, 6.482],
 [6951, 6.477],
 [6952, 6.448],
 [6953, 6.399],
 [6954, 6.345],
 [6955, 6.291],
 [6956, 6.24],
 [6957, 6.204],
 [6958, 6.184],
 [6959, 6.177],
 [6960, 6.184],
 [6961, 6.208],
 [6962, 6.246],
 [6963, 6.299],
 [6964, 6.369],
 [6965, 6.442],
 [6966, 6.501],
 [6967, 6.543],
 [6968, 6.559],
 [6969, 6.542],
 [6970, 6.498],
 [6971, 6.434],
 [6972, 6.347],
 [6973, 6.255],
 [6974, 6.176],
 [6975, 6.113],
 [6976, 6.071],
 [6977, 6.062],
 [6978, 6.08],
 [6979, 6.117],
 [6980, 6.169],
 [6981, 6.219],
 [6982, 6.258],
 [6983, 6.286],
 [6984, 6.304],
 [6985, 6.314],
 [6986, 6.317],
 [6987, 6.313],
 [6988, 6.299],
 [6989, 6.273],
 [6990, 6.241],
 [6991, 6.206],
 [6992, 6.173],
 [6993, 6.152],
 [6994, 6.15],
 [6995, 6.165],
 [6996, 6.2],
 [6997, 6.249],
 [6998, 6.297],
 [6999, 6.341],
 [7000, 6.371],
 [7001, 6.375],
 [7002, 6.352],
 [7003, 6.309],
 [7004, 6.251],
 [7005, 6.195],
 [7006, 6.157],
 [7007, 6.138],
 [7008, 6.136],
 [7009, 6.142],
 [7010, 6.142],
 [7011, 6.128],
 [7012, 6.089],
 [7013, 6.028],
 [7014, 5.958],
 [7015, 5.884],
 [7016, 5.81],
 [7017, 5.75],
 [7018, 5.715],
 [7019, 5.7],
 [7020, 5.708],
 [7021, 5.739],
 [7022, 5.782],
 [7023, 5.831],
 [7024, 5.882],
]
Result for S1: 5.2 A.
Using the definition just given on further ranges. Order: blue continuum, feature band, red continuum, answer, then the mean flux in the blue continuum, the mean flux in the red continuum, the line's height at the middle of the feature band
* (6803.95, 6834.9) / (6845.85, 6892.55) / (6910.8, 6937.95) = 3.3 A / 9.68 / 6.78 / 8.3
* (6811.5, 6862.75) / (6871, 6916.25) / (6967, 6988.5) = 3.9 A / 8.77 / 6.28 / 7.77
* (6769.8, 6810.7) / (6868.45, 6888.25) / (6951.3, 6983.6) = 3.9 A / 12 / 6.29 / 9.16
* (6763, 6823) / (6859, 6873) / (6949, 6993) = 2.2 A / 11.8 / 6.29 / 9.54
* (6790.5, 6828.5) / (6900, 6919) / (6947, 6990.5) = 2.3 A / 10.2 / 6.31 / 7.75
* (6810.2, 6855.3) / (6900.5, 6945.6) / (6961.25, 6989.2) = 3.0 A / 8.9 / 6.3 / 7.25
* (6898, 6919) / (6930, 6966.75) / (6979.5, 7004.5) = 0.4 A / 6.84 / 6.26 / 6.57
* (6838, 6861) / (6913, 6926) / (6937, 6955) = 0.4 A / 8.16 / 6.48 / 6.94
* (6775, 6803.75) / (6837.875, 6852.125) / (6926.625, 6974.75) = 2.7 A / 12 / 6.51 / 10.1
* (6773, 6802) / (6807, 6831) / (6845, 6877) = 1.6 A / 12.2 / 8.02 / 10.4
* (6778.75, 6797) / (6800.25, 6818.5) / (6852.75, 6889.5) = 1.2 A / 12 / 7.69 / 10.9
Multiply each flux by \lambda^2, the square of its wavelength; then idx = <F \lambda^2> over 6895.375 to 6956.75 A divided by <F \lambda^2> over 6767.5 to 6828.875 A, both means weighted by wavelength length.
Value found 0.6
